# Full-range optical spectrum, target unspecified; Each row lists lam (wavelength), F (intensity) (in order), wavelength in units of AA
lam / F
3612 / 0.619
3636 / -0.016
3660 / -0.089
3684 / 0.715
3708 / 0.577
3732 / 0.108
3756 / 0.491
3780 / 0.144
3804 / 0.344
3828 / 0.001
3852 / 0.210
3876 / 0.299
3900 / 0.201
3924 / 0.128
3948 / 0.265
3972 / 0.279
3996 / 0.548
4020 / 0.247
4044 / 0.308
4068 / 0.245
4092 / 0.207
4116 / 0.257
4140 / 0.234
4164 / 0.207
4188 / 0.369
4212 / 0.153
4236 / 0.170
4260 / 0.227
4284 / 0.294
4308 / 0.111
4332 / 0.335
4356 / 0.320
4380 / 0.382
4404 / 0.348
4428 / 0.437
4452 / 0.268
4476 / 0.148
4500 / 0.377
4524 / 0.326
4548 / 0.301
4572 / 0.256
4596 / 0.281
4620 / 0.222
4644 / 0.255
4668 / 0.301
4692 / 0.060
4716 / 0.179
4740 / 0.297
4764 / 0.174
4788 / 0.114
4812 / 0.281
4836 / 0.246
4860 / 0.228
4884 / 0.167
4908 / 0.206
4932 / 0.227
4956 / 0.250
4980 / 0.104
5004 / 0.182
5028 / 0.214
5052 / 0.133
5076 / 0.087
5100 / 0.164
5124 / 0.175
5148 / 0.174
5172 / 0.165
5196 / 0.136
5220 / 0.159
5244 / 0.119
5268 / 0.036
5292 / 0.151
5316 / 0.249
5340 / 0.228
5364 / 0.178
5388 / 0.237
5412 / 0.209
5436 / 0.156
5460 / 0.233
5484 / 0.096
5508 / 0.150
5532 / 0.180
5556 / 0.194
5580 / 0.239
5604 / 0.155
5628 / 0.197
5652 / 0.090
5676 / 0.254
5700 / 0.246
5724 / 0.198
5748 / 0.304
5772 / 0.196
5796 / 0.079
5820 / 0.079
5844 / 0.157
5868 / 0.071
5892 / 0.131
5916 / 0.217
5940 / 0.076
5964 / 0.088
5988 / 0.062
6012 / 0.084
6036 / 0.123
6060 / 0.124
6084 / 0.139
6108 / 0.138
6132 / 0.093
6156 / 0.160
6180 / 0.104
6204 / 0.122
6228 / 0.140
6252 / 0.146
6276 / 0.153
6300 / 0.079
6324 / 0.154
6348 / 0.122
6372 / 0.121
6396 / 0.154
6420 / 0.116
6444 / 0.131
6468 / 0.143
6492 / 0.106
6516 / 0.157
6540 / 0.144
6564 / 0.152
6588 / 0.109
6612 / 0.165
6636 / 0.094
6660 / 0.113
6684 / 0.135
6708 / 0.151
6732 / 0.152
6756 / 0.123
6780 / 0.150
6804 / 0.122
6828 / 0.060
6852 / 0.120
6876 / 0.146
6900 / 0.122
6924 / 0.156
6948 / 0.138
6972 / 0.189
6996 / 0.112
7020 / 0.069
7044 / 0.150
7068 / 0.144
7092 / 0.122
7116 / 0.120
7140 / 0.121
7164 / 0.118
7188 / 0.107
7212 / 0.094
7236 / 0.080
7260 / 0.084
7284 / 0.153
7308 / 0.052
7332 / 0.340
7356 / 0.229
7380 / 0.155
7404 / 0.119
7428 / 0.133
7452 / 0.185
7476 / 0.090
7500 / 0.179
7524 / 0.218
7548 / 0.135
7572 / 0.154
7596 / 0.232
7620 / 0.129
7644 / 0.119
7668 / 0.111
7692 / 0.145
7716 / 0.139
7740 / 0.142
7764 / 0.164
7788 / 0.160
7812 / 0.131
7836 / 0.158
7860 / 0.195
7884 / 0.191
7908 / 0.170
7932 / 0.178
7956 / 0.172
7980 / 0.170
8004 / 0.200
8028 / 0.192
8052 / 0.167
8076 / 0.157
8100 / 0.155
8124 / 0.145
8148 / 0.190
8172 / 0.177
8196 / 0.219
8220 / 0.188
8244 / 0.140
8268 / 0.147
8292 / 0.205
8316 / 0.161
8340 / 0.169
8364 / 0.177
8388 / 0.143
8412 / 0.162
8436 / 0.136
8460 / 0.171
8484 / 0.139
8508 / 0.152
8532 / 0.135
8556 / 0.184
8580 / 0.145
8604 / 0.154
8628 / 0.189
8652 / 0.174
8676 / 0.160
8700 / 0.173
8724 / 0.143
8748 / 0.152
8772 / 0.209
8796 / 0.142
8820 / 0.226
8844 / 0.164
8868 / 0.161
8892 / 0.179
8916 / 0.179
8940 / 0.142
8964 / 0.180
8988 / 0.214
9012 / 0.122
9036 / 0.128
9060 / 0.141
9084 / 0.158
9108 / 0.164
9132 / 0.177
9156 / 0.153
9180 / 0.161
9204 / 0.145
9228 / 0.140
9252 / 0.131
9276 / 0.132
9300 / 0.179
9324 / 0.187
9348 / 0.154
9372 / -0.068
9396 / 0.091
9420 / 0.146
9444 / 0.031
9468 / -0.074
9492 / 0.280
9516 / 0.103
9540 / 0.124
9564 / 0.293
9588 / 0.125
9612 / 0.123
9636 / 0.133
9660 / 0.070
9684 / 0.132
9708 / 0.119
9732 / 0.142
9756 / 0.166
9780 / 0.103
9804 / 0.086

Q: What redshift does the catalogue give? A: 0.969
